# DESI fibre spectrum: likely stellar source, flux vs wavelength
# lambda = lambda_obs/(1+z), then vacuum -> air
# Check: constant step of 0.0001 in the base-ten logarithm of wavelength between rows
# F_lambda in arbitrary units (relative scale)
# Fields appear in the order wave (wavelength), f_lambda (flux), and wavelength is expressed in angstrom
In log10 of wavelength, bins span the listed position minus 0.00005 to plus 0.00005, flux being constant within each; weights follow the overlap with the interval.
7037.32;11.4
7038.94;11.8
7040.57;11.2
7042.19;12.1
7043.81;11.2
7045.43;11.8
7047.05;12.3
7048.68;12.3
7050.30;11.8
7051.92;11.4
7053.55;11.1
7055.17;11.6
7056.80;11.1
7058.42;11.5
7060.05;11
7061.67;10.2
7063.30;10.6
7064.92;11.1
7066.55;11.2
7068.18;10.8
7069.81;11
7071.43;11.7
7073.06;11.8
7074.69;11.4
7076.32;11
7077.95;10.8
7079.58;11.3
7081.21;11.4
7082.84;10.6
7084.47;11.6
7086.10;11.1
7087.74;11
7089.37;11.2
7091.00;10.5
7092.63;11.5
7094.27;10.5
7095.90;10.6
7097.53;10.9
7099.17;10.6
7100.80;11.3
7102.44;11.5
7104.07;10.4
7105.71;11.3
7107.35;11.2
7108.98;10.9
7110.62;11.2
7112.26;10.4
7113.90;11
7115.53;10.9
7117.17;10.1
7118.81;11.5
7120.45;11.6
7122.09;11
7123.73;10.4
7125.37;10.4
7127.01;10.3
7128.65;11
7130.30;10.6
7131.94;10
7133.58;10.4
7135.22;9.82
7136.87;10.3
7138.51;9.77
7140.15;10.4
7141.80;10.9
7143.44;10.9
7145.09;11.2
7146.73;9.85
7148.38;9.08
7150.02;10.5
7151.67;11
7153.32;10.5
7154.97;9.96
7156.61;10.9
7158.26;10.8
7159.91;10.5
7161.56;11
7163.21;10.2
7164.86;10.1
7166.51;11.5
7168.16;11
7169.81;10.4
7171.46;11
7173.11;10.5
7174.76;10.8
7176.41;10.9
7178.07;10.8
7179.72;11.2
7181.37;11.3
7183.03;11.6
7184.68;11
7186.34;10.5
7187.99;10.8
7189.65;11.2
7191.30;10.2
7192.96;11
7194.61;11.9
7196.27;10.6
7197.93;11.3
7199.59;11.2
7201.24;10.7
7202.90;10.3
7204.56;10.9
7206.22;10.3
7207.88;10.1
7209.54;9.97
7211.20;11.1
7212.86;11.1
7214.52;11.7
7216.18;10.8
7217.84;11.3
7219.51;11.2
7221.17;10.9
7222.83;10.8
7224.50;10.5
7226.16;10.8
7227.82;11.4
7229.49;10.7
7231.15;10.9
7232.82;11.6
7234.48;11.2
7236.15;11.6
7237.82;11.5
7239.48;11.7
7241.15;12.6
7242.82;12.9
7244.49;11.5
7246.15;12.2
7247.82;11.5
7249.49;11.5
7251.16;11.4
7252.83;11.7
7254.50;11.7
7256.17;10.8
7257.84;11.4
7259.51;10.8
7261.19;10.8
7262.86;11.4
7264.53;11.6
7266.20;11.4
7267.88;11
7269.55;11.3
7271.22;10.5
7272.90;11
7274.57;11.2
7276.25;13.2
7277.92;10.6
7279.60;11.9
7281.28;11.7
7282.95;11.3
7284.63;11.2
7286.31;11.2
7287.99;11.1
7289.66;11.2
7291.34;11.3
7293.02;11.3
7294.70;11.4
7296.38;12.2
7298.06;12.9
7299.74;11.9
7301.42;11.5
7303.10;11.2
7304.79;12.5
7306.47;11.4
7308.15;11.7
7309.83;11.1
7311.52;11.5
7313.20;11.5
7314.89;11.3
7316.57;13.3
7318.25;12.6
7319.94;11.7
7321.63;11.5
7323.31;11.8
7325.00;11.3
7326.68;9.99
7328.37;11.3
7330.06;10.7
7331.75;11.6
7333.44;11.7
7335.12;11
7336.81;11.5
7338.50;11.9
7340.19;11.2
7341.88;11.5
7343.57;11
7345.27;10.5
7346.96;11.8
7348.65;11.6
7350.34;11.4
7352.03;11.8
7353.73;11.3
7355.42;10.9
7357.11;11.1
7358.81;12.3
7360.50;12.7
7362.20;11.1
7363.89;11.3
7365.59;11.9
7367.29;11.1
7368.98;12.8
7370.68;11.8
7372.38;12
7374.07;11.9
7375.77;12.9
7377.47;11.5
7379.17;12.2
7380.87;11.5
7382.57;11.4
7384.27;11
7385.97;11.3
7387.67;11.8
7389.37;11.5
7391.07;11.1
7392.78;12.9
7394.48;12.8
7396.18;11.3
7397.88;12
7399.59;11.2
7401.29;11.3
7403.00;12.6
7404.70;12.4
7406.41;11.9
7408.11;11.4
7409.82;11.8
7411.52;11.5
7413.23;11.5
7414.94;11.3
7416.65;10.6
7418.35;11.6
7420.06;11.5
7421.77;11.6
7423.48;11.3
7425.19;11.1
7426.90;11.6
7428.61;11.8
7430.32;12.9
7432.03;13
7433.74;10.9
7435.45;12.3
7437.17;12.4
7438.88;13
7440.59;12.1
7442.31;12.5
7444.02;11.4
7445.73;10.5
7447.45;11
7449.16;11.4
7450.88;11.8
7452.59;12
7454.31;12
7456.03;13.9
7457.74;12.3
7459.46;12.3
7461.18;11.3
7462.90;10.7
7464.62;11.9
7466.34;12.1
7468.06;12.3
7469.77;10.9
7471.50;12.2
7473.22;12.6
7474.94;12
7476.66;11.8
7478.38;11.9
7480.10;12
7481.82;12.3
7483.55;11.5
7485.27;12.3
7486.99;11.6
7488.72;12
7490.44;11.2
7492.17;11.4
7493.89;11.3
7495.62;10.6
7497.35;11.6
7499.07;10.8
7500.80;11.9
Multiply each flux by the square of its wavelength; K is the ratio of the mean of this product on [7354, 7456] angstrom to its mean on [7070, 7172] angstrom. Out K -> 1.18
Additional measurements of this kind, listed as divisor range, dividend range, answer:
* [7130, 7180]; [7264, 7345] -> 1.14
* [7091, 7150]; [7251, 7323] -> 1.13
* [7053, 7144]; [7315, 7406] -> 1.15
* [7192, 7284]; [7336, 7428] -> 1.08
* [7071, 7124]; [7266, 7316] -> 1.10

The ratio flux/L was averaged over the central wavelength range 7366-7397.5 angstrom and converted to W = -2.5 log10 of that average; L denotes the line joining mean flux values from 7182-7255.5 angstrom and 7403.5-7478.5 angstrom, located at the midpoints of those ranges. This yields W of -0.02 mag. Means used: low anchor 11.2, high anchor 11.8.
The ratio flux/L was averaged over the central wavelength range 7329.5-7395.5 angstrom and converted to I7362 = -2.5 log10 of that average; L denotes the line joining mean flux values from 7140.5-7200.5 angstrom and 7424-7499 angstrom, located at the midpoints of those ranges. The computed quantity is -0.01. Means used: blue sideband 10.8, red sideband 11.8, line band 11.6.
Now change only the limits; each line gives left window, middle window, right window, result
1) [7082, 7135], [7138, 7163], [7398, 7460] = 0.05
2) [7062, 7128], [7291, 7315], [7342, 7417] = -0.02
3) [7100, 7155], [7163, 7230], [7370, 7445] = 0.01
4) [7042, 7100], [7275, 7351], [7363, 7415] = 0.01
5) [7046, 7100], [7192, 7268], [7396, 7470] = 0.02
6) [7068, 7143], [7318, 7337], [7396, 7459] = 0.02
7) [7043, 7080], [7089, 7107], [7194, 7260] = 0.03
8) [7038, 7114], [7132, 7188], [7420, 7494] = 0.07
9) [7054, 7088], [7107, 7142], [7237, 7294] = 0.06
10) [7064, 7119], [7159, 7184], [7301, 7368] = 0.03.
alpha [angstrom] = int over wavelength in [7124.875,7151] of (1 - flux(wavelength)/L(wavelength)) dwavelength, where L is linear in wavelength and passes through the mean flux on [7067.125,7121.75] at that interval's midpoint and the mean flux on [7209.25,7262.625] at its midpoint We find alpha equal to 1.8 angstrom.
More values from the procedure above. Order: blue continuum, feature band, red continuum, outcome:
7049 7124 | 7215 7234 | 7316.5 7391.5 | 0.5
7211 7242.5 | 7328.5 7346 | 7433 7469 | 0.5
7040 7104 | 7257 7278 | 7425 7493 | 0.5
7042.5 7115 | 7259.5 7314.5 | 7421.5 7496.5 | 0.4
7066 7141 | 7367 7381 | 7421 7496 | -0.5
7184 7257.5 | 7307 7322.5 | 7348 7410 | -0.4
